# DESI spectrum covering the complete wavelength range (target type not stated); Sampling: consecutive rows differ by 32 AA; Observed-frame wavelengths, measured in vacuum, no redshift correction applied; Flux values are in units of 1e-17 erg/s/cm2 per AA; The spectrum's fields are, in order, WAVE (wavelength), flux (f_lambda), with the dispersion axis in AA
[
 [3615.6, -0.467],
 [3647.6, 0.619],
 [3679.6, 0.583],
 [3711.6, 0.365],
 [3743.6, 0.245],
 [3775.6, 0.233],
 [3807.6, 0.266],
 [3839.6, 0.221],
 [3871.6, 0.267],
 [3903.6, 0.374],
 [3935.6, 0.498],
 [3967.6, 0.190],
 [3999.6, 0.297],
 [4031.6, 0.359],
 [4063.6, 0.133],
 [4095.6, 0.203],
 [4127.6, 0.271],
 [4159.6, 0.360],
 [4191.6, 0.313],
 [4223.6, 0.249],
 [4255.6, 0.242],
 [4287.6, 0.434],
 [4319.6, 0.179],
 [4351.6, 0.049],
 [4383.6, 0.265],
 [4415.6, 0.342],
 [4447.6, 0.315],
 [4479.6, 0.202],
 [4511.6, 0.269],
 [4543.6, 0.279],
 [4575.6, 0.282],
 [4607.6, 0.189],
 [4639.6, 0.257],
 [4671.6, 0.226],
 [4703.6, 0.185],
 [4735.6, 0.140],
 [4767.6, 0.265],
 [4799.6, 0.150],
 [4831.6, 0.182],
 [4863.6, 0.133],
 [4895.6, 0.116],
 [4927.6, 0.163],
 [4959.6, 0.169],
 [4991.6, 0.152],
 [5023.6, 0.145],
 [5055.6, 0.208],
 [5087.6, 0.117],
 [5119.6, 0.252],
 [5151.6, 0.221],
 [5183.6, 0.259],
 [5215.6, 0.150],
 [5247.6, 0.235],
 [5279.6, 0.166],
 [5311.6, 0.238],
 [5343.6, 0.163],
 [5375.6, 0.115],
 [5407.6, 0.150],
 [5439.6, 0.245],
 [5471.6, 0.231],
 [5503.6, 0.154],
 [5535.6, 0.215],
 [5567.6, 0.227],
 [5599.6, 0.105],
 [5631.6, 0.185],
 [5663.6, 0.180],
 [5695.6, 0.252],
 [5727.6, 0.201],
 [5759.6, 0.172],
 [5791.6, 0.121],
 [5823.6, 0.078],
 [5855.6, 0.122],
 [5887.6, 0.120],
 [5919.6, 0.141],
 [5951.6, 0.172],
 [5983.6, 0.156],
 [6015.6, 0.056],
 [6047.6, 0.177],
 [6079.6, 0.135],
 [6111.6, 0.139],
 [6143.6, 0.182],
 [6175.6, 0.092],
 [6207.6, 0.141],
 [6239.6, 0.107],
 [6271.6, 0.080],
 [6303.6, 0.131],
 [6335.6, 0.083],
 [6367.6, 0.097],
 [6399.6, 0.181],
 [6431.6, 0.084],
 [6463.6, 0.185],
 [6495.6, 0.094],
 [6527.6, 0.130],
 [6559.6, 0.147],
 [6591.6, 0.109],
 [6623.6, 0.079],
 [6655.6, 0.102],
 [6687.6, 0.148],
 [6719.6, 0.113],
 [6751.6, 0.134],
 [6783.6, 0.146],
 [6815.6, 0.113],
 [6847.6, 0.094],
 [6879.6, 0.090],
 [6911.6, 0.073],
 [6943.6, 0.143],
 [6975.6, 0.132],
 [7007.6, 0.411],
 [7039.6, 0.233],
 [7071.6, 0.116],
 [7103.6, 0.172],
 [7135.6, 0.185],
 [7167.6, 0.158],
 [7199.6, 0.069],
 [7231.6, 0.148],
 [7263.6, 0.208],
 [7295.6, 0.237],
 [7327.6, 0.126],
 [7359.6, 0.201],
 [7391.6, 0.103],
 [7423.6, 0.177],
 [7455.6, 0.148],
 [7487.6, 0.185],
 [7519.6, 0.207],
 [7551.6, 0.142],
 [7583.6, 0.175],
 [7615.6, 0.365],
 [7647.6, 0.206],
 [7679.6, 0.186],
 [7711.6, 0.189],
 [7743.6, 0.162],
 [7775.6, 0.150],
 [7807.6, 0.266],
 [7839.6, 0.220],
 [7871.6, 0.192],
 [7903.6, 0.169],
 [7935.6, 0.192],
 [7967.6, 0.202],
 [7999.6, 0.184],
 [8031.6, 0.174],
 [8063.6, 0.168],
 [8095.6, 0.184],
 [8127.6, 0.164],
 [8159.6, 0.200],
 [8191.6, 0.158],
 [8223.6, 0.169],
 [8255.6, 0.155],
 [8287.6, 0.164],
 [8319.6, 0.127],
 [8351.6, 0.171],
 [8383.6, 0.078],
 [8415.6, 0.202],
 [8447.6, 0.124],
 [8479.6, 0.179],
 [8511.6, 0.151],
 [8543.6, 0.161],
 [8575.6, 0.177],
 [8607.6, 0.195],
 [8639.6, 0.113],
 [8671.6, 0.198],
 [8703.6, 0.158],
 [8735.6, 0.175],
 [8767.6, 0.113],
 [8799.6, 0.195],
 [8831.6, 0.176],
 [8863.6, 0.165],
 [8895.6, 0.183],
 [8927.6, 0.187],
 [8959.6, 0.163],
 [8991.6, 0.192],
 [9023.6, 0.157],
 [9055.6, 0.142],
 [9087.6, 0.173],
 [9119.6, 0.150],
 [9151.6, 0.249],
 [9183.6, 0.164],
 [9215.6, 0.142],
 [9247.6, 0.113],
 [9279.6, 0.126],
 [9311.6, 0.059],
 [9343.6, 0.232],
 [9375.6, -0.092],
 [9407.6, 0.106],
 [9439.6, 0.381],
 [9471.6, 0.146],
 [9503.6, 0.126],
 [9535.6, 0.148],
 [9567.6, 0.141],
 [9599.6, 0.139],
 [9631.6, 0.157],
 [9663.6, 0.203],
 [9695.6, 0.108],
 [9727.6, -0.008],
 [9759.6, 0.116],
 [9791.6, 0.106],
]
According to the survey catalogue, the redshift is 0.88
